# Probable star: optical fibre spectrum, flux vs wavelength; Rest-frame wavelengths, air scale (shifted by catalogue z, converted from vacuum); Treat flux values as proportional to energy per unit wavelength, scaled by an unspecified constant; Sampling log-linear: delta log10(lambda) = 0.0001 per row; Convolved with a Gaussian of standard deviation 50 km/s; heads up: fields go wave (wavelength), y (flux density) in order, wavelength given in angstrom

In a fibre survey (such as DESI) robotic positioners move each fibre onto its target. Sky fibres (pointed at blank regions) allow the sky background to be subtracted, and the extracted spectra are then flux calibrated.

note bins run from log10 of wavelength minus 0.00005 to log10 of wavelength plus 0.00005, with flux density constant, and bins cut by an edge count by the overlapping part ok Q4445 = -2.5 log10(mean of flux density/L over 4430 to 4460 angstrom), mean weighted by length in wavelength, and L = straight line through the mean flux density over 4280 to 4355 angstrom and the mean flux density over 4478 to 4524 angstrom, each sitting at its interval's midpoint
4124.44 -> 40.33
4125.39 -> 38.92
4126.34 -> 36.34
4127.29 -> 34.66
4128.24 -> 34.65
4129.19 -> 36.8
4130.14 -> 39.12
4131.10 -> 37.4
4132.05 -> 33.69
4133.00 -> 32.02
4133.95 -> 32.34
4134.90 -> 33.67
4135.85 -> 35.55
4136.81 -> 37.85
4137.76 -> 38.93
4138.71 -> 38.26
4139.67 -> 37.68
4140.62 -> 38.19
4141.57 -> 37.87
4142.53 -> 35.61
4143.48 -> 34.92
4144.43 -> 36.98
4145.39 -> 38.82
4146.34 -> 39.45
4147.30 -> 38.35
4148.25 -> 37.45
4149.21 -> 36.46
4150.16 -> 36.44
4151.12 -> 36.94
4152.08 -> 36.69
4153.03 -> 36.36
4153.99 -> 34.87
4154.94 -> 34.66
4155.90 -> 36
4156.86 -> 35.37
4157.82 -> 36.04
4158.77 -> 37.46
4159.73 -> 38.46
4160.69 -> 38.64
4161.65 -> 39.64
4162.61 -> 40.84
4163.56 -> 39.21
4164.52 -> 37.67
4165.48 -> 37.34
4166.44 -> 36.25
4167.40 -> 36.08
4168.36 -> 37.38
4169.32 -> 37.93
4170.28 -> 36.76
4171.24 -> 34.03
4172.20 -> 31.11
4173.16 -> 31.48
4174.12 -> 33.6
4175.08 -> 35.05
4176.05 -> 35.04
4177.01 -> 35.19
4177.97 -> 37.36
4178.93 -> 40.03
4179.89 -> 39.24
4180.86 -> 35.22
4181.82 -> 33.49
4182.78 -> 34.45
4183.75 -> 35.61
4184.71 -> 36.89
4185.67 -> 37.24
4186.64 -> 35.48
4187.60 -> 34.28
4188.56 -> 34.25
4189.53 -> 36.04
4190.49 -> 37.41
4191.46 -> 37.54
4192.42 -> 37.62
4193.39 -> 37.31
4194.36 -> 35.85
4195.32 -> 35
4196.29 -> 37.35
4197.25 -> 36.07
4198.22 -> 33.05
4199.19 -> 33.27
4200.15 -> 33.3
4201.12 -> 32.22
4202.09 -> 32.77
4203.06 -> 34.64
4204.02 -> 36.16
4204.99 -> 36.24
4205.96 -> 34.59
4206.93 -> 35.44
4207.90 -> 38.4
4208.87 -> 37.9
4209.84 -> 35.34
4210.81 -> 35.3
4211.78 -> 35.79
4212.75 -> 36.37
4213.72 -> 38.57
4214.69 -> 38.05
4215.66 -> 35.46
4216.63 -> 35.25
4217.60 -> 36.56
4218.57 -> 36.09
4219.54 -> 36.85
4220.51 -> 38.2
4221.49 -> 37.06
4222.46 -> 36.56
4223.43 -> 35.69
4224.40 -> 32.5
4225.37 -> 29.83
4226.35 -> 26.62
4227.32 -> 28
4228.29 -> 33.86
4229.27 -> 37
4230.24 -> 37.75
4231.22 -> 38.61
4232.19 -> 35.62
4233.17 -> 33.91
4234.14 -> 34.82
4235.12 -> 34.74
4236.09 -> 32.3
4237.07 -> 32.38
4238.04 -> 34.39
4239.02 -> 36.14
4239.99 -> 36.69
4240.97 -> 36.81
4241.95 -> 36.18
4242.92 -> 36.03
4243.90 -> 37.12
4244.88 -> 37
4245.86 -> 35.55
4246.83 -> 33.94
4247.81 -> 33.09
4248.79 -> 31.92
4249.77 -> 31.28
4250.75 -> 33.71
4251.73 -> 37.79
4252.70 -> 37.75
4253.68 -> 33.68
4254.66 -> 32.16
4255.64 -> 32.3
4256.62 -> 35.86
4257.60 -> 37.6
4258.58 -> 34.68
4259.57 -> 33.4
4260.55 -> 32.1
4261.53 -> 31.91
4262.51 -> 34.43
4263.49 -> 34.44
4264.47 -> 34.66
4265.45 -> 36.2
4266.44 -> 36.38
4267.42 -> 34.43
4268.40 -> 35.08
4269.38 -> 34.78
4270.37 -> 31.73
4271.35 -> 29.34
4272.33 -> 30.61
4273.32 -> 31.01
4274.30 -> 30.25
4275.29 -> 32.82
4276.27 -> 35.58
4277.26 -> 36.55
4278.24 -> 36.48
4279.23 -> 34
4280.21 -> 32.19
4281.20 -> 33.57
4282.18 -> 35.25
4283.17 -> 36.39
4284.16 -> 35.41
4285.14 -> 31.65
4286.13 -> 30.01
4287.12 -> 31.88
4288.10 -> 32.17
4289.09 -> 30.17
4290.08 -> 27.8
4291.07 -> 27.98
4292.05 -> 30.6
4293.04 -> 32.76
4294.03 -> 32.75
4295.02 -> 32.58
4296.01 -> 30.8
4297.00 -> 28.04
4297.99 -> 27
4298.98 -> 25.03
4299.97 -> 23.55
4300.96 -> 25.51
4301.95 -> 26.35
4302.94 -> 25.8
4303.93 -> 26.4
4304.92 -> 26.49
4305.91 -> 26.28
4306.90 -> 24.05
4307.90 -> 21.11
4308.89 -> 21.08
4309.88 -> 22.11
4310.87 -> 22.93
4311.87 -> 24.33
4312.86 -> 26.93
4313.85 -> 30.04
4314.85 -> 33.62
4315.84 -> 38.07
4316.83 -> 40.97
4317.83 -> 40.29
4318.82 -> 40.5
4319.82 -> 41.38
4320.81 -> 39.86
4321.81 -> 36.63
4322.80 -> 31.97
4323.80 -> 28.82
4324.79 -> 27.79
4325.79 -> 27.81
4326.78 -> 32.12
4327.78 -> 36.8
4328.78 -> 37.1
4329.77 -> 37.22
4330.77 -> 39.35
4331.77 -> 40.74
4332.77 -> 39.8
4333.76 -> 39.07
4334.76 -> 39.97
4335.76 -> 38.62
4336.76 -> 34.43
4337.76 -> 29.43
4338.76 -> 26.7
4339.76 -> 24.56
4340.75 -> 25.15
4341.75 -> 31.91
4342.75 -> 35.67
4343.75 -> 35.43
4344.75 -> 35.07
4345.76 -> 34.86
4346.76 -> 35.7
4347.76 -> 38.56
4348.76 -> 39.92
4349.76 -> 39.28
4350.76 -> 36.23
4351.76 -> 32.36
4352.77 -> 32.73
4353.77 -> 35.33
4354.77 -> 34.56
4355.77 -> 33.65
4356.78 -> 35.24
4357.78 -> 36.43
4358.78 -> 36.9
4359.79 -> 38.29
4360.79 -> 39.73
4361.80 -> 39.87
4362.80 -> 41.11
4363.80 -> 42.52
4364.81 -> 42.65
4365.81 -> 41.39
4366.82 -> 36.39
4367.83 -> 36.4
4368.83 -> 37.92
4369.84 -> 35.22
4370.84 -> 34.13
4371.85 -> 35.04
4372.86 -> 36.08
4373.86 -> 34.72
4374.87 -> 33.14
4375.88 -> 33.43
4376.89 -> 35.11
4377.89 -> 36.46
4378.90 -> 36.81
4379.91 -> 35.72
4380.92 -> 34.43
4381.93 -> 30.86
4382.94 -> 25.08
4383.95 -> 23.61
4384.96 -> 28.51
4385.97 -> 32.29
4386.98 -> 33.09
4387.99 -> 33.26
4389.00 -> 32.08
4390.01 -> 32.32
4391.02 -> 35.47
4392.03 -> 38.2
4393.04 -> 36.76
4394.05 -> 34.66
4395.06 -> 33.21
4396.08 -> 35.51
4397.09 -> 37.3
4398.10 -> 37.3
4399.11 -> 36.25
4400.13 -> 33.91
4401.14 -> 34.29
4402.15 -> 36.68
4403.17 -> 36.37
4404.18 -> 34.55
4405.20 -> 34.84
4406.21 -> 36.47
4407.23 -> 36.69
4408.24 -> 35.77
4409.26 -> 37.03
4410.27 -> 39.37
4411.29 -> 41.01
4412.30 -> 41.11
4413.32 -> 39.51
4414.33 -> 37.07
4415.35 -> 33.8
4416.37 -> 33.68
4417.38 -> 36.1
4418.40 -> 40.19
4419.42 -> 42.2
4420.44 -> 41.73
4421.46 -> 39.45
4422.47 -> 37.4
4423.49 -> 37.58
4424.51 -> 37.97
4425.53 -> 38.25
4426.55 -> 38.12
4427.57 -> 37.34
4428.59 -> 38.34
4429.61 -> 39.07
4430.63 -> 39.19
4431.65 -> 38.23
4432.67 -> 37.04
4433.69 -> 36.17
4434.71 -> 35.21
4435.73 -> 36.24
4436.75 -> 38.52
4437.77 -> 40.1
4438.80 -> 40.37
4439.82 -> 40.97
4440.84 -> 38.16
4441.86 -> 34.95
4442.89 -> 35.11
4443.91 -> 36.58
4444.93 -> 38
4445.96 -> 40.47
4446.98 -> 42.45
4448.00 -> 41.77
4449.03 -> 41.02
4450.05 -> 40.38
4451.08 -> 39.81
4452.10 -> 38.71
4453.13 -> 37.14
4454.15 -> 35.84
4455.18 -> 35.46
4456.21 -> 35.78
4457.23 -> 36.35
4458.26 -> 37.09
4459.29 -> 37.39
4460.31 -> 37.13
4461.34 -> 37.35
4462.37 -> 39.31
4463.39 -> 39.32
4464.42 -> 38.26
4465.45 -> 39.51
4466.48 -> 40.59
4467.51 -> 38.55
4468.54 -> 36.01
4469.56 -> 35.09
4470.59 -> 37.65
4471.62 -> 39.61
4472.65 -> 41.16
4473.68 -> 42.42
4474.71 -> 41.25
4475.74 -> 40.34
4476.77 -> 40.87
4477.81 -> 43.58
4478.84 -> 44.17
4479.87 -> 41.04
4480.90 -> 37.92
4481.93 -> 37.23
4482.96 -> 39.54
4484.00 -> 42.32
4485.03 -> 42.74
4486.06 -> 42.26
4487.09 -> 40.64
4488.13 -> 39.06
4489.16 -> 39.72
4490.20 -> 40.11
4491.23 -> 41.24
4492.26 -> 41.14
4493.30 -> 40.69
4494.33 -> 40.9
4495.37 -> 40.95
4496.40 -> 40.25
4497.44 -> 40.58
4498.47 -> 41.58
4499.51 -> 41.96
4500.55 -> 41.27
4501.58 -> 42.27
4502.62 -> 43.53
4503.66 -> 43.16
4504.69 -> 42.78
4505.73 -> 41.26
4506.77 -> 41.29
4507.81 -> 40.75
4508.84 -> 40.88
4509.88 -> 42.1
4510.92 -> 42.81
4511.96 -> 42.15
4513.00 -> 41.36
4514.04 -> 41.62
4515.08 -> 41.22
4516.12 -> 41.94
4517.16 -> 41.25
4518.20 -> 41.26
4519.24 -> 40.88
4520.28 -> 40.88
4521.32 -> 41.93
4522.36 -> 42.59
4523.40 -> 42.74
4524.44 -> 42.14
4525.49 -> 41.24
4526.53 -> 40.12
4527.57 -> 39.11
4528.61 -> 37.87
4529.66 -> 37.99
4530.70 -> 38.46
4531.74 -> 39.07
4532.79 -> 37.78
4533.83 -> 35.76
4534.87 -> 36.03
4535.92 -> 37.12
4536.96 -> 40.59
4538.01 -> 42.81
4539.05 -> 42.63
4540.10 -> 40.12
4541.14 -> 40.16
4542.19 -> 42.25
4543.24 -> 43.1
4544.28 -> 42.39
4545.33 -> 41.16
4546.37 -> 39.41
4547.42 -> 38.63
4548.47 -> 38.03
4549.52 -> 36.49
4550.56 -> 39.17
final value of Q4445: 0.01 mag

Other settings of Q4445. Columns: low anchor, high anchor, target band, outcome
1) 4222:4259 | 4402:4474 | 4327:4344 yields 0.04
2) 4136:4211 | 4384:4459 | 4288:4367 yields 0.12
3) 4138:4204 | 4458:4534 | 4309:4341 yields 0.14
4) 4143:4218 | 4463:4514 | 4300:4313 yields 0.48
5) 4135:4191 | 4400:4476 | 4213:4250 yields 0.06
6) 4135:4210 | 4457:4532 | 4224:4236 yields 0.11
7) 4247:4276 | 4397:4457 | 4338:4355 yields 0.07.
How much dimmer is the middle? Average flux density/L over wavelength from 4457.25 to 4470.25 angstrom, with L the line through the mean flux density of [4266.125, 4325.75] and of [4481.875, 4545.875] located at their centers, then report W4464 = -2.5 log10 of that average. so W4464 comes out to 0.02 mag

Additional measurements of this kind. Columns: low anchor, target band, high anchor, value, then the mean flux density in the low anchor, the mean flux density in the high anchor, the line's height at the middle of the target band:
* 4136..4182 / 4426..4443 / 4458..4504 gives 0.05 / 36.8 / 40.2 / 39.7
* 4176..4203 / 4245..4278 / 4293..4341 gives -0.02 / 35.7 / 31.3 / 33.2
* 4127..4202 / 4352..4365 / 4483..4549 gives 0.04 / 36.2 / 40.8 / 38.7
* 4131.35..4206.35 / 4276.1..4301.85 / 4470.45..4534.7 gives 0.21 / 36.1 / 40.9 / 37.8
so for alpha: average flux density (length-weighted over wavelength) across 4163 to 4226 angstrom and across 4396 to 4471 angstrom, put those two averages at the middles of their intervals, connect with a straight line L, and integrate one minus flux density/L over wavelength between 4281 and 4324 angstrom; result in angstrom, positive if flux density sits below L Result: 7.4 angstrom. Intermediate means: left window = 35.8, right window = 37.8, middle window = 30.4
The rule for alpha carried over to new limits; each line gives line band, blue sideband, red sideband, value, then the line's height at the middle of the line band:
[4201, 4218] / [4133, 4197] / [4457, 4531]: 0.5 angstrom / 37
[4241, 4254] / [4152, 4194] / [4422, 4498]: 0.7 angstrom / 37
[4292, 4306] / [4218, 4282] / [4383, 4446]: 2.8 angstrom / 35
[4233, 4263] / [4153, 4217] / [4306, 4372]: 0.7 angstrom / 35.4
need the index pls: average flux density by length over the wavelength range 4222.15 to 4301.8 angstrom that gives 33.2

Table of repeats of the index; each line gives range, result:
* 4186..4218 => 35.7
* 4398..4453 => 37.9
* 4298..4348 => 31.8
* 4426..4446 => 37.8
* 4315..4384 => 35.6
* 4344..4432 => 36.2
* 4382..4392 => 31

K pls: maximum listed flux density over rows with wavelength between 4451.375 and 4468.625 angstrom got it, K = 40.59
